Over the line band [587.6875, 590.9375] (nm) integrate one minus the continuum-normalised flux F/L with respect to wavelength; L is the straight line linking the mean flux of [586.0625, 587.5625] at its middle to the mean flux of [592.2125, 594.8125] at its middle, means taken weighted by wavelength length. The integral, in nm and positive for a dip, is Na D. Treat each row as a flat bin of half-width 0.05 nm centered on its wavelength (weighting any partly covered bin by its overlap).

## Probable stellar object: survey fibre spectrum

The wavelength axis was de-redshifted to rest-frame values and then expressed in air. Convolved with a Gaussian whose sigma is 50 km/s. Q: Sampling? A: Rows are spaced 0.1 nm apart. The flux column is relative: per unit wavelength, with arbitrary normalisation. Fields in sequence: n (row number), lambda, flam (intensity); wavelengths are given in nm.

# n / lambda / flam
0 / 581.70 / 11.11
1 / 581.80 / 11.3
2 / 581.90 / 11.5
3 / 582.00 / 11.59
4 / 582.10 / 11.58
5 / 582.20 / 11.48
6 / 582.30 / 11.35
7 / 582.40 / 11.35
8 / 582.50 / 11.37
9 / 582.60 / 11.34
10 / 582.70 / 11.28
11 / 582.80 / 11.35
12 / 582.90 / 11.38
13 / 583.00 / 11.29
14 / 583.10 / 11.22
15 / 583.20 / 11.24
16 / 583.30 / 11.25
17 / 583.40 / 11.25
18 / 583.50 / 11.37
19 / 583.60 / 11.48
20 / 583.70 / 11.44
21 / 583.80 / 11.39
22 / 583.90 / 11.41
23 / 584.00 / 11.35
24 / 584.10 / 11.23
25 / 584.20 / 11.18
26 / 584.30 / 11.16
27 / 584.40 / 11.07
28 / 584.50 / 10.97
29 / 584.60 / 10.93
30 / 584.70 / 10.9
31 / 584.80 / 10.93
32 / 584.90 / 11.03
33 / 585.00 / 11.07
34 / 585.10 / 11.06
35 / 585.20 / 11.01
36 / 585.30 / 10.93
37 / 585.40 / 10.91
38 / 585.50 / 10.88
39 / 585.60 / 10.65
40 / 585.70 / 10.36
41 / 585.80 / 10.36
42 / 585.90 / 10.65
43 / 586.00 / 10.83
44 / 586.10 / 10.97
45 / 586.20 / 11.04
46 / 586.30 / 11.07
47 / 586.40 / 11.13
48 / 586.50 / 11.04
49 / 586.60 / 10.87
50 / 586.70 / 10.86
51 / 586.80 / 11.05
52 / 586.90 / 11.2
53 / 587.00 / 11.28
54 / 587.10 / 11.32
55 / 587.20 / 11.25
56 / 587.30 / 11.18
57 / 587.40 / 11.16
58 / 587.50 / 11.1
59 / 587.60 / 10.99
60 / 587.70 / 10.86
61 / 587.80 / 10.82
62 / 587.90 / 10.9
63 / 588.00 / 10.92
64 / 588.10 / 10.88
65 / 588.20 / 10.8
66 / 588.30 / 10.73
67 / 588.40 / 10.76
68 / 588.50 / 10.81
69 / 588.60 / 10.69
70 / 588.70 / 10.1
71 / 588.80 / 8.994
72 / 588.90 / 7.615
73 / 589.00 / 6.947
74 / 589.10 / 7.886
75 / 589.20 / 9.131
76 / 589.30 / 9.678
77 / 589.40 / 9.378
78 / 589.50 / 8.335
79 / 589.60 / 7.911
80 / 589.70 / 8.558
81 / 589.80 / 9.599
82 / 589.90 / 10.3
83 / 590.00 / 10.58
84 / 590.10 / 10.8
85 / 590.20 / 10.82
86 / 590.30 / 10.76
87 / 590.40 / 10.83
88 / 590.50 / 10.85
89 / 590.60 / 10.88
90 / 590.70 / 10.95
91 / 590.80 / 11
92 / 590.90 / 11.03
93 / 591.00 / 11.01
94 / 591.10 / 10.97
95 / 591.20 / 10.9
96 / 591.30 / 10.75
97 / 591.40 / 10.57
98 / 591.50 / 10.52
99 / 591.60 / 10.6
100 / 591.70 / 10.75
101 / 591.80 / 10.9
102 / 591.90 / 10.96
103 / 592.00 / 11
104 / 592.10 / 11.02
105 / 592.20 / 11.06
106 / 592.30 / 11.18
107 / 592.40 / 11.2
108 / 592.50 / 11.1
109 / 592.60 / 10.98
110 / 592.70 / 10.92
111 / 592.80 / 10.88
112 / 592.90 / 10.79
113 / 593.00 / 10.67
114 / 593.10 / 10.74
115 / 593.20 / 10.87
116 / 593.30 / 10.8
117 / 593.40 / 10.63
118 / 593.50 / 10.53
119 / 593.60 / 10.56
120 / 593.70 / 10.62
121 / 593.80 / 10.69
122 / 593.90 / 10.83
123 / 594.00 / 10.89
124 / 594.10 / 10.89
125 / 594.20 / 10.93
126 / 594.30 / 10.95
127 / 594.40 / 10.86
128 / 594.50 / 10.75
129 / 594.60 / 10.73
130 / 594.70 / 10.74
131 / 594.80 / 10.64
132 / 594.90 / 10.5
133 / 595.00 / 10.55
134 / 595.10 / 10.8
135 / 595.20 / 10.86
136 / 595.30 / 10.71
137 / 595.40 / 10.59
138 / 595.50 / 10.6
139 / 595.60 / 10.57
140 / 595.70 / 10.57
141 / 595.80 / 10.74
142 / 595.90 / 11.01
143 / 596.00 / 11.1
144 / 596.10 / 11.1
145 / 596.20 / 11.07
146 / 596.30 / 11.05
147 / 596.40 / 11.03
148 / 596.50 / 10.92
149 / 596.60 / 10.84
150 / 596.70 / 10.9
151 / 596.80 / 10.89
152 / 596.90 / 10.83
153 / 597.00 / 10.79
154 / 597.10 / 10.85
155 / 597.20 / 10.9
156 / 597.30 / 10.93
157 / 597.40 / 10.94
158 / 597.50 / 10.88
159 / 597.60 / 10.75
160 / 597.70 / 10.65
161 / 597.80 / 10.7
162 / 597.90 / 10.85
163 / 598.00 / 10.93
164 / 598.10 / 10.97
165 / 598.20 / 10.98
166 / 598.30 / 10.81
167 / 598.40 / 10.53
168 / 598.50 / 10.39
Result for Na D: 0.29 nm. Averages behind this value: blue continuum 11.1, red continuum 10.8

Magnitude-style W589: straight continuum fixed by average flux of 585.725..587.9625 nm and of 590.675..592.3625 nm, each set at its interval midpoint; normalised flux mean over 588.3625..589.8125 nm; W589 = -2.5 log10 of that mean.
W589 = 0.204 mag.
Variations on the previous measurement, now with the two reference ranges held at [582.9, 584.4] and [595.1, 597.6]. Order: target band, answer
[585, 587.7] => 0.02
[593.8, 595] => 0.01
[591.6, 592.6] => 0.00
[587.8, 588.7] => 0.04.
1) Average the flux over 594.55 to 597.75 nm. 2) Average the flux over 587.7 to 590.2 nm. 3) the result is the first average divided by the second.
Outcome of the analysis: 1.11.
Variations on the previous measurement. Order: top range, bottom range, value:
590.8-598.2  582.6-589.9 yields 1.02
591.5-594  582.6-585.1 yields 0.97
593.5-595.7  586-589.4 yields 1.02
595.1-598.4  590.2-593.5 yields 1.00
